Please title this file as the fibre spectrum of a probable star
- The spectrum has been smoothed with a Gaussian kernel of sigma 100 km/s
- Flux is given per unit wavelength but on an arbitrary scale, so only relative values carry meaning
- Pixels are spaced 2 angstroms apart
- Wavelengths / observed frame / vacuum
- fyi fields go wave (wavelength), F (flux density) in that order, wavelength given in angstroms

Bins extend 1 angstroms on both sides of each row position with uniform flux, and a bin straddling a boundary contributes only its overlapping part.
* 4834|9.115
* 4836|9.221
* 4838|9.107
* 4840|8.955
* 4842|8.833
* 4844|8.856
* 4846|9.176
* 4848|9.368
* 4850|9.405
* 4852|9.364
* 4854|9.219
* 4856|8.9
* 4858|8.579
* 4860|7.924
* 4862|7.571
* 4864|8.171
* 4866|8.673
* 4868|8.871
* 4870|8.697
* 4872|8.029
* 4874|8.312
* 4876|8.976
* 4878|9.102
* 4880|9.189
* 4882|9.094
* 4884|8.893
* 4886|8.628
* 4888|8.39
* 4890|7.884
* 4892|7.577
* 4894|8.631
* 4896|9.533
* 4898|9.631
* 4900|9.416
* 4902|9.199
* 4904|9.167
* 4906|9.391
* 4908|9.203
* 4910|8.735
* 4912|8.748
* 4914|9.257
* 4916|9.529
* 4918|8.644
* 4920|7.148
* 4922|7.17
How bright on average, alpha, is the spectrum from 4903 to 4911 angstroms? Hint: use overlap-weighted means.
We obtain 9.12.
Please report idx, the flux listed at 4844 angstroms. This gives 8.856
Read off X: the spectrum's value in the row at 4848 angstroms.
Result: 9.368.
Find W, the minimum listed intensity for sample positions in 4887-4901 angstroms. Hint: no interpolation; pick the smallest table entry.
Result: 7.577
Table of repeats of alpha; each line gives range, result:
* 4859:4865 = 7.89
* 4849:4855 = 9.33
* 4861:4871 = 8.4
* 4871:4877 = 8.44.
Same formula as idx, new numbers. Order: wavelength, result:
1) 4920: 7.148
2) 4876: 8.976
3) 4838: 9.107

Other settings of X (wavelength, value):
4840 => 8.955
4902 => 9.199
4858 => 8.579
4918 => 8.644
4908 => 9.203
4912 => 8.748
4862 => 7.571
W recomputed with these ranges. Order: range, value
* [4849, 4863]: 7.571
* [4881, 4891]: 7.884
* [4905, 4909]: 9.203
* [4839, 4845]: 8.833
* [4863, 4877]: 8.029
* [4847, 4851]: 9.368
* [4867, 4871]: 8.697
